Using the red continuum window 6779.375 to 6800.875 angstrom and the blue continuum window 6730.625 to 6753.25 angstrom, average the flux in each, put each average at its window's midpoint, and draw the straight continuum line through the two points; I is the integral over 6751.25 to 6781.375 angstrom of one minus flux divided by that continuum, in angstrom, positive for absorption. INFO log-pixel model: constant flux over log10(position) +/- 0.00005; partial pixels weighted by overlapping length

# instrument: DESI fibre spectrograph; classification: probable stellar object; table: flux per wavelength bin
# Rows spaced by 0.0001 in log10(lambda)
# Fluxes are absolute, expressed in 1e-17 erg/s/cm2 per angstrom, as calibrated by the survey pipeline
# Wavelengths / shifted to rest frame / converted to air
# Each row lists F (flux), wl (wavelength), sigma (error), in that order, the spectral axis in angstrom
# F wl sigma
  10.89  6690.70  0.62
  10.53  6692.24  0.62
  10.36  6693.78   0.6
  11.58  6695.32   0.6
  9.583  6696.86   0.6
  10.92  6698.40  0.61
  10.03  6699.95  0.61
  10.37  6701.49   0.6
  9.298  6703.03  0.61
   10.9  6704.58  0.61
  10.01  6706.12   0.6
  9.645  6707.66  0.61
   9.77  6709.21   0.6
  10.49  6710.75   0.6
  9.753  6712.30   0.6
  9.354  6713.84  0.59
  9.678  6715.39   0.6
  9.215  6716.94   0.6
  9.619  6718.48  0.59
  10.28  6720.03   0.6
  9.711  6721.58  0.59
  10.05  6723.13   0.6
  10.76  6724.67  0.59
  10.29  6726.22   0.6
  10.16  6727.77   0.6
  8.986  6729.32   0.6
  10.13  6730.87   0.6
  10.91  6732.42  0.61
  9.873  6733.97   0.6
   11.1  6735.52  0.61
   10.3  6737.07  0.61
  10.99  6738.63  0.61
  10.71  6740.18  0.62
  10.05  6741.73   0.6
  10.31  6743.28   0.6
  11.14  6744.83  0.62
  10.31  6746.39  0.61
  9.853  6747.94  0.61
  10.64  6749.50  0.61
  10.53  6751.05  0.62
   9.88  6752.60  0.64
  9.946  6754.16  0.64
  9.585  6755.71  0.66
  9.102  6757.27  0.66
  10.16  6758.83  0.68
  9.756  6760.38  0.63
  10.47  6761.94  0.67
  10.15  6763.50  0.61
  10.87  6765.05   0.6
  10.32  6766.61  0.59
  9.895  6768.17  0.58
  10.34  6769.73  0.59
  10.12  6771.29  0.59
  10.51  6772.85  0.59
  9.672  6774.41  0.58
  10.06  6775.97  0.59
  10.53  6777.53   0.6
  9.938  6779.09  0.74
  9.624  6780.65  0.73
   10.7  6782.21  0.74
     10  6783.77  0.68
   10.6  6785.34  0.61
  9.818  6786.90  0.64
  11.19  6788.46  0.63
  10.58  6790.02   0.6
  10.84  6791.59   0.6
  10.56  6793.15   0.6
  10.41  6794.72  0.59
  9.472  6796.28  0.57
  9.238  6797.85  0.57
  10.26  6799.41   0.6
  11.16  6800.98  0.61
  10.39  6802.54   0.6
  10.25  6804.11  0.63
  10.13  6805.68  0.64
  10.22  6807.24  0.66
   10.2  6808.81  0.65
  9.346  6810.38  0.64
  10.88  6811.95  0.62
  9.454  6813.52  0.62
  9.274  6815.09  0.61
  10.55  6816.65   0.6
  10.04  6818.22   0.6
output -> 0.9 angstrom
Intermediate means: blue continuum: 10.5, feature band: 10.1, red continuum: 10.3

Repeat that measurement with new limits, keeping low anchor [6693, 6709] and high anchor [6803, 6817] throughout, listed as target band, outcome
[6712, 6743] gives 0.3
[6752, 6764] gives 0.3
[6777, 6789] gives -0.2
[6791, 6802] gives -0.2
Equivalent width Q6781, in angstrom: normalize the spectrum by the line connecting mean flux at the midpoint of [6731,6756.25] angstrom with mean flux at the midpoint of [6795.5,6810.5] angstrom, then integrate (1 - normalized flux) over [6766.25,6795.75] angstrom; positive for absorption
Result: -0.3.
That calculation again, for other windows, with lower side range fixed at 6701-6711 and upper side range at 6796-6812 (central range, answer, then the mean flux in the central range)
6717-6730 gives 0.14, 9.95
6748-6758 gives 0.14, 9.94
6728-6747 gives -0.61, 10.4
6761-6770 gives -0.21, 10.3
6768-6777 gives -0.02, 10.1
